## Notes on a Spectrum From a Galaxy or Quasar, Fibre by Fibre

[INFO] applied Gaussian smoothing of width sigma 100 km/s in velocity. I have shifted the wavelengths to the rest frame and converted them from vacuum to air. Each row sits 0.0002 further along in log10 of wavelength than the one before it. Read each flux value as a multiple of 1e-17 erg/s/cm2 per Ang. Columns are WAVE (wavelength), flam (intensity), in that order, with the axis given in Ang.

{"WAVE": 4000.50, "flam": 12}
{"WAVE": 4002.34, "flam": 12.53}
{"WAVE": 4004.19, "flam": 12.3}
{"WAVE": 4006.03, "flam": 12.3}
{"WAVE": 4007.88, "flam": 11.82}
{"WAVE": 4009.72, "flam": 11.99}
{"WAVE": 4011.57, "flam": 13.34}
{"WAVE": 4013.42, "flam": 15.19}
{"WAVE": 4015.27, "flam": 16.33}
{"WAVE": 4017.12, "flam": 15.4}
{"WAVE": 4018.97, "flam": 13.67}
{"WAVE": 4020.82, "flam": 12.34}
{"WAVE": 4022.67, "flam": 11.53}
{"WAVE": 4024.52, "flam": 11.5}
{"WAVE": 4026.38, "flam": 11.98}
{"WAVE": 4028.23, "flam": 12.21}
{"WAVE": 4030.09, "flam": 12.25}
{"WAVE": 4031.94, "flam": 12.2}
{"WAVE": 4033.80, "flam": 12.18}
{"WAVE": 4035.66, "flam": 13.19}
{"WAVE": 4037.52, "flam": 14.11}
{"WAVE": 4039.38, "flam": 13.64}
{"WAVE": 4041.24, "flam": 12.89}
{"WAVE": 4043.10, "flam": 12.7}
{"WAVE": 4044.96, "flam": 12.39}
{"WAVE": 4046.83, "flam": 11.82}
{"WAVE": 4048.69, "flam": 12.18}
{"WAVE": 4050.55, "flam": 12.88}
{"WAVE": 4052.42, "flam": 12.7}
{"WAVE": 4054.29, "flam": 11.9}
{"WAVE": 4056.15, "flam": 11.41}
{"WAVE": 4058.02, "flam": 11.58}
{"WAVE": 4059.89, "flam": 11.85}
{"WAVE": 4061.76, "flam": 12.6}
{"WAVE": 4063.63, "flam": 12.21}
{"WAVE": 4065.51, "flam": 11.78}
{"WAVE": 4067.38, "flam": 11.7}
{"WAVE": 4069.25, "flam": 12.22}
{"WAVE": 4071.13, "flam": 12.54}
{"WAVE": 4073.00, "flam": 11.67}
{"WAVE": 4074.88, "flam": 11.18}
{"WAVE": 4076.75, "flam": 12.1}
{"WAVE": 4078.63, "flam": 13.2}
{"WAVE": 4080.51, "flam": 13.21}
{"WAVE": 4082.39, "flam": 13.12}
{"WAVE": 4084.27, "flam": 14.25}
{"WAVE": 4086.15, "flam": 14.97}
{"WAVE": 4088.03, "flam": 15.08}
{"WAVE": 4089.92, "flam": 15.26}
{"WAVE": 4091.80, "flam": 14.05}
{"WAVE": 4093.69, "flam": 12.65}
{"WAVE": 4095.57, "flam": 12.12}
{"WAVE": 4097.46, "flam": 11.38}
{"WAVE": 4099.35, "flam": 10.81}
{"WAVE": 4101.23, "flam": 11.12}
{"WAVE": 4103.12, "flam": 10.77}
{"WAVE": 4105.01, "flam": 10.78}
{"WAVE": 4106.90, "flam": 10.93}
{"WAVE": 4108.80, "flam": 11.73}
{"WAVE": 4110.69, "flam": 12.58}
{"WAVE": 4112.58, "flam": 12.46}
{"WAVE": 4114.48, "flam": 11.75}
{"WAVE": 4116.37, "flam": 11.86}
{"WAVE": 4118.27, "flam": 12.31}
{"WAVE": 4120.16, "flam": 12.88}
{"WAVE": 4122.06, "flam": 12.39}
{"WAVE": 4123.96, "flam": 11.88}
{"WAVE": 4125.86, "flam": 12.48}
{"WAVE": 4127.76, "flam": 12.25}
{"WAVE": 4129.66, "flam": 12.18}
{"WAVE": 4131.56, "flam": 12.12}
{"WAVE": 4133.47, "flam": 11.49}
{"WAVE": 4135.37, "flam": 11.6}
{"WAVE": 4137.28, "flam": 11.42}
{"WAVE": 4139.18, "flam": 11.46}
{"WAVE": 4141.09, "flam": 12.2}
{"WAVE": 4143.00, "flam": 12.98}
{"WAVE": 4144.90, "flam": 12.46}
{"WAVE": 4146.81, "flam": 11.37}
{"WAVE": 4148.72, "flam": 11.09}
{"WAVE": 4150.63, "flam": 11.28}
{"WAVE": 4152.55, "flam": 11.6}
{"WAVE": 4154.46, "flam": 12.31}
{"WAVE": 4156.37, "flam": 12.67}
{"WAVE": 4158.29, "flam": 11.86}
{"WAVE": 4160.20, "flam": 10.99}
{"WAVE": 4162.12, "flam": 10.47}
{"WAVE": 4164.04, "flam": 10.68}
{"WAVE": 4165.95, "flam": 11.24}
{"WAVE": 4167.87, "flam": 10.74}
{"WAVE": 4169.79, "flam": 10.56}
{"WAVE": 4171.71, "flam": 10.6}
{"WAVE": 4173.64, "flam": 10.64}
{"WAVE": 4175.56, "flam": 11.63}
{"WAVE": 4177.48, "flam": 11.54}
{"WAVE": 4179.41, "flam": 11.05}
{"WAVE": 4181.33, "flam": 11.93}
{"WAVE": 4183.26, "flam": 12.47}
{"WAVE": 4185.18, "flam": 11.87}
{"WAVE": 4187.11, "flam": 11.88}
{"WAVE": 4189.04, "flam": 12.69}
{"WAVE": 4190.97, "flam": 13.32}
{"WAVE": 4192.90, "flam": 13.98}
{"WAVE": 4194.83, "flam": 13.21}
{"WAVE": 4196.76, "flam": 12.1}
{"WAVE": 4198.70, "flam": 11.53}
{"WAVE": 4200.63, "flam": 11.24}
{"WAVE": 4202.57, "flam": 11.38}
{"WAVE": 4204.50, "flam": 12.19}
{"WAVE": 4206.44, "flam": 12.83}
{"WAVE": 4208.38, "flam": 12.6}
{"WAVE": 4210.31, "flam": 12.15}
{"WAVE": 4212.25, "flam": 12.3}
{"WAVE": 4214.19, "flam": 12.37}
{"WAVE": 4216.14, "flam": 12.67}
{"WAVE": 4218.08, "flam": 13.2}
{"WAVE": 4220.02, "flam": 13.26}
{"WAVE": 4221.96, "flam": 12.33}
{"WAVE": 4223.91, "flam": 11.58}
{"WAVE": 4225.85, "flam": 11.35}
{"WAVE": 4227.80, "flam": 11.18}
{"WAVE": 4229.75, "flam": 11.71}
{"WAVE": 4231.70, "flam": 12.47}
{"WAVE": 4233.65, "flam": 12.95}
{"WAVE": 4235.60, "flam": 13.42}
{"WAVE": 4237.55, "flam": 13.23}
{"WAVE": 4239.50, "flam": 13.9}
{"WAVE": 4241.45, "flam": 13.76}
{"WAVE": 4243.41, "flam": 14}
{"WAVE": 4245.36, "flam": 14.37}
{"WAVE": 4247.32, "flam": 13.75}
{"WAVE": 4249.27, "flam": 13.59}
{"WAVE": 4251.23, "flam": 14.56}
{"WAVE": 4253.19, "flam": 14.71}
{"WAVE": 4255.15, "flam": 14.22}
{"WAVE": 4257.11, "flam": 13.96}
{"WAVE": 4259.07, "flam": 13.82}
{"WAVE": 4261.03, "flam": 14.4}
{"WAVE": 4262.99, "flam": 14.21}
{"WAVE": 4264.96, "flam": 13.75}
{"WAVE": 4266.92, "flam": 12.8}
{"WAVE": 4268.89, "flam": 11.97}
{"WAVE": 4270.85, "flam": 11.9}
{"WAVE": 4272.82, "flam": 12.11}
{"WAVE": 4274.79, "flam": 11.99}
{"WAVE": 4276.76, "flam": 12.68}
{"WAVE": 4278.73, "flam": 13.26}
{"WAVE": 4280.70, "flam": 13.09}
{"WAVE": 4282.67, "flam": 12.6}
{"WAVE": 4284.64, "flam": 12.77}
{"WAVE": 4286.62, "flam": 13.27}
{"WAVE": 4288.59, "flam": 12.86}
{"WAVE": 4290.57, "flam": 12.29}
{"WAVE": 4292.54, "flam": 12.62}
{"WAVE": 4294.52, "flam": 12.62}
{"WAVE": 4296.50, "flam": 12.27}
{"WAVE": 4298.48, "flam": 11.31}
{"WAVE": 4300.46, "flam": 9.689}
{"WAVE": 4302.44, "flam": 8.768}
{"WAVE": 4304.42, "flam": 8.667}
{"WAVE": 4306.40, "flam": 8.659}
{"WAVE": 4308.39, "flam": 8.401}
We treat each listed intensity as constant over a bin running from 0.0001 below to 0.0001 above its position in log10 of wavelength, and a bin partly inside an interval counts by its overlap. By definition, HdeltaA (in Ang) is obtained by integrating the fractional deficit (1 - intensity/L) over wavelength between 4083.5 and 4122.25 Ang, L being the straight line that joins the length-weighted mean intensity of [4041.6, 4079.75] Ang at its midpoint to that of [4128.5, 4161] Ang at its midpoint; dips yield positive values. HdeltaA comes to -1.6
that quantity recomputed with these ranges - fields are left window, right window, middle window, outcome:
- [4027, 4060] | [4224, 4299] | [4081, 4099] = -1.38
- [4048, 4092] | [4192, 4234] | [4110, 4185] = 4.56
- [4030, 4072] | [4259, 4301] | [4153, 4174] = 2.24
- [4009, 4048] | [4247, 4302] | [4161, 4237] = 5.56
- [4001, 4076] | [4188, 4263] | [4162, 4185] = 3.00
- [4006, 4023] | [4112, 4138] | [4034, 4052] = 0.42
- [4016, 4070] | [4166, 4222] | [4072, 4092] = -1.75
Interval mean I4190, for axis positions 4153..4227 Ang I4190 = 11.9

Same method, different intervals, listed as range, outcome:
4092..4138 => 11.9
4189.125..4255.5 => 12.9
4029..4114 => 12.4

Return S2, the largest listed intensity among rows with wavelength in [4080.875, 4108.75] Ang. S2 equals 15.26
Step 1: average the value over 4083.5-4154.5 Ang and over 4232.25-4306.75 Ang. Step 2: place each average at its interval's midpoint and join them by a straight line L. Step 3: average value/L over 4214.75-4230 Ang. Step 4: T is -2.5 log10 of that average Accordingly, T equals 0.04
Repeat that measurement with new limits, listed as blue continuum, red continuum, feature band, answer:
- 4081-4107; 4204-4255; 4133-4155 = 0.09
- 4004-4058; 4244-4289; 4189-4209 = 0.06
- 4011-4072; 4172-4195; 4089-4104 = 0.02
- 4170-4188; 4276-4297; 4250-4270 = -0.11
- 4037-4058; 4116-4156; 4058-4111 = -0.01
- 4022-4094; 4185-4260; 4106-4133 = 0.05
